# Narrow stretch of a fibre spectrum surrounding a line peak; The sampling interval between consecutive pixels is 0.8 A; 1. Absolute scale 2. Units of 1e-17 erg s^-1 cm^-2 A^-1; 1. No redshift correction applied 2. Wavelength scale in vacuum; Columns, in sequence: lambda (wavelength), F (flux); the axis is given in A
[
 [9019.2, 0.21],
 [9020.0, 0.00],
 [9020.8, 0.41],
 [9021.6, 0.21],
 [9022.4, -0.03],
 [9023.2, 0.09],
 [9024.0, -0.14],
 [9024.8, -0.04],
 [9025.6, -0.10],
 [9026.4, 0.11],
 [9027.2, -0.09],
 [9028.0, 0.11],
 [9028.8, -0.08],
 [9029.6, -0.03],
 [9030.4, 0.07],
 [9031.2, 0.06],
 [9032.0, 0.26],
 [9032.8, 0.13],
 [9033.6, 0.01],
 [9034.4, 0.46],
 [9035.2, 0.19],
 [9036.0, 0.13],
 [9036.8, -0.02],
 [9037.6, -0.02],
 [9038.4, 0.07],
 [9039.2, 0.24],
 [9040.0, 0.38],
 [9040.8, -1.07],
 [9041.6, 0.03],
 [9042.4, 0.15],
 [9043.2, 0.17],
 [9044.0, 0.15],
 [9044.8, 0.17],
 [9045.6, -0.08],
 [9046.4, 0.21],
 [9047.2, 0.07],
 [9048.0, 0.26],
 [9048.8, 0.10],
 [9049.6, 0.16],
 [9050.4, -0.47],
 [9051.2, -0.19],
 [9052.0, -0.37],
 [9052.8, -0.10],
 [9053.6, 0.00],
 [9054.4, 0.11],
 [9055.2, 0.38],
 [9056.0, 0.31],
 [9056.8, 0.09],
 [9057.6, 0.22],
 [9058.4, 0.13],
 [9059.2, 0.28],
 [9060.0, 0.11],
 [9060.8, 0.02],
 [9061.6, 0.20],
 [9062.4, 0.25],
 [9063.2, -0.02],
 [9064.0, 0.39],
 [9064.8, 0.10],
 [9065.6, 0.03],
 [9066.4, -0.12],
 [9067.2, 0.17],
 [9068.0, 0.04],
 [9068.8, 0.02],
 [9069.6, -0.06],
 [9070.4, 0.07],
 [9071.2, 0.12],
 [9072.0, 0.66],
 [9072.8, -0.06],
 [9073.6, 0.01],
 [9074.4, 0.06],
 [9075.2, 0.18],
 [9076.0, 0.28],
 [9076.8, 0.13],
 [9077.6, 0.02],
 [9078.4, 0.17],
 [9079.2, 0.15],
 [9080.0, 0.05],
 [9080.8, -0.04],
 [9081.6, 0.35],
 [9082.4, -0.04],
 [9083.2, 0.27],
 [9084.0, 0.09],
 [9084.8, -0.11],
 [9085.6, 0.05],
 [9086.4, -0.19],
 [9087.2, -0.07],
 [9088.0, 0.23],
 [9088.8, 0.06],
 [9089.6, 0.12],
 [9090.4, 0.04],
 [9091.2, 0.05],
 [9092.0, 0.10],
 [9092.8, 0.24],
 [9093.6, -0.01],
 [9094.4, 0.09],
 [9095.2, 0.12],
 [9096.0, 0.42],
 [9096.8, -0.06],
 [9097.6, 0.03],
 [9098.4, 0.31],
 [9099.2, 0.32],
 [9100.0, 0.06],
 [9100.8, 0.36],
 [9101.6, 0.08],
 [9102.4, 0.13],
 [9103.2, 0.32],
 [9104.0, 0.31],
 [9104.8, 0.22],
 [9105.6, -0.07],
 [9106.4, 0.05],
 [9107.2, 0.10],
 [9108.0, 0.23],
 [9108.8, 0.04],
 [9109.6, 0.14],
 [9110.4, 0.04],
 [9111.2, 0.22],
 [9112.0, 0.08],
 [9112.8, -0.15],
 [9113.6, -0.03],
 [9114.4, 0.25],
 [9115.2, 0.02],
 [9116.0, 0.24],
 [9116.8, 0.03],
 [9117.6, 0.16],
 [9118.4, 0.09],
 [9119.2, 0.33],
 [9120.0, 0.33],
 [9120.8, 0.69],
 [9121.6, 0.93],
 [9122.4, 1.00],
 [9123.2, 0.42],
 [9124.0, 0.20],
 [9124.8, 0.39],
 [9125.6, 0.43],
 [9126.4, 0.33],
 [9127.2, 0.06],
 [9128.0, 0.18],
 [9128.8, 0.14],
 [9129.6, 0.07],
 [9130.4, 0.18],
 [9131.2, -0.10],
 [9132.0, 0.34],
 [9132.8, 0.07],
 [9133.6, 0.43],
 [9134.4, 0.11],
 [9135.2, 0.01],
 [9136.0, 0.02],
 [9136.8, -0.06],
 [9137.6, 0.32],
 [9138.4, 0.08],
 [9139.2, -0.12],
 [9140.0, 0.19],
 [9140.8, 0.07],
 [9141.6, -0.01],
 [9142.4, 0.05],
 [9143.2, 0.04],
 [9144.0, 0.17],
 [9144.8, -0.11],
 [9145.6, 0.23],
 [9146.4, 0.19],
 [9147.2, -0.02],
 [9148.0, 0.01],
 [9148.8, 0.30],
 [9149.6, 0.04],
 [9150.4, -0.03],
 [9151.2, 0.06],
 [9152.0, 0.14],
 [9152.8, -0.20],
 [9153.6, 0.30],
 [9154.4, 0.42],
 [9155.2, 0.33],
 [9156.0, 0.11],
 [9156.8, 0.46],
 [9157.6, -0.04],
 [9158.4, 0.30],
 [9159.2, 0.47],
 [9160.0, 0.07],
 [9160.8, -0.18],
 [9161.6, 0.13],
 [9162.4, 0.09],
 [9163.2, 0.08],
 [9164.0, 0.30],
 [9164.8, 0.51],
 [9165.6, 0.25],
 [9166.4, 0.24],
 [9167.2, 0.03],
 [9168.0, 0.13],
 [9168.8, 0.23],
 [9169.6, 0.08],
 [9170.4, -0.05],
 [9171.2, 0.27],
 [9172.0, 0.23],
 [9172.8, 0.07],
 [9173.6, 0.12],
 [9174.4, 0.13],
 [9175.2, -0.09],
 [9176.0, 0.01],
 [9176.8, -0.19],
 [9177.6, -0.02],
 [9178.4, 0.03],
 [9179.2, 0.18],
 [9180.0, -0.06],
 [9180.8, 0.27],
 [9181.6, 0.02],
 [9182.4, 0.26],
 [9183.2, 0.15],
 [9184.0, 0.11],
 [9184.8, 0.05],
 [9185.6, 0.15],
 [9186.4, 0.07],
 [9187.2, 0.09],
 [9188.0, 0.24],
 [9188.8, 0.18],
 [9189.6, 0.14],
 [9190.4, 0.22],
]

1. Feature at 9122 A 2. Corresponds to H-beta 4861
